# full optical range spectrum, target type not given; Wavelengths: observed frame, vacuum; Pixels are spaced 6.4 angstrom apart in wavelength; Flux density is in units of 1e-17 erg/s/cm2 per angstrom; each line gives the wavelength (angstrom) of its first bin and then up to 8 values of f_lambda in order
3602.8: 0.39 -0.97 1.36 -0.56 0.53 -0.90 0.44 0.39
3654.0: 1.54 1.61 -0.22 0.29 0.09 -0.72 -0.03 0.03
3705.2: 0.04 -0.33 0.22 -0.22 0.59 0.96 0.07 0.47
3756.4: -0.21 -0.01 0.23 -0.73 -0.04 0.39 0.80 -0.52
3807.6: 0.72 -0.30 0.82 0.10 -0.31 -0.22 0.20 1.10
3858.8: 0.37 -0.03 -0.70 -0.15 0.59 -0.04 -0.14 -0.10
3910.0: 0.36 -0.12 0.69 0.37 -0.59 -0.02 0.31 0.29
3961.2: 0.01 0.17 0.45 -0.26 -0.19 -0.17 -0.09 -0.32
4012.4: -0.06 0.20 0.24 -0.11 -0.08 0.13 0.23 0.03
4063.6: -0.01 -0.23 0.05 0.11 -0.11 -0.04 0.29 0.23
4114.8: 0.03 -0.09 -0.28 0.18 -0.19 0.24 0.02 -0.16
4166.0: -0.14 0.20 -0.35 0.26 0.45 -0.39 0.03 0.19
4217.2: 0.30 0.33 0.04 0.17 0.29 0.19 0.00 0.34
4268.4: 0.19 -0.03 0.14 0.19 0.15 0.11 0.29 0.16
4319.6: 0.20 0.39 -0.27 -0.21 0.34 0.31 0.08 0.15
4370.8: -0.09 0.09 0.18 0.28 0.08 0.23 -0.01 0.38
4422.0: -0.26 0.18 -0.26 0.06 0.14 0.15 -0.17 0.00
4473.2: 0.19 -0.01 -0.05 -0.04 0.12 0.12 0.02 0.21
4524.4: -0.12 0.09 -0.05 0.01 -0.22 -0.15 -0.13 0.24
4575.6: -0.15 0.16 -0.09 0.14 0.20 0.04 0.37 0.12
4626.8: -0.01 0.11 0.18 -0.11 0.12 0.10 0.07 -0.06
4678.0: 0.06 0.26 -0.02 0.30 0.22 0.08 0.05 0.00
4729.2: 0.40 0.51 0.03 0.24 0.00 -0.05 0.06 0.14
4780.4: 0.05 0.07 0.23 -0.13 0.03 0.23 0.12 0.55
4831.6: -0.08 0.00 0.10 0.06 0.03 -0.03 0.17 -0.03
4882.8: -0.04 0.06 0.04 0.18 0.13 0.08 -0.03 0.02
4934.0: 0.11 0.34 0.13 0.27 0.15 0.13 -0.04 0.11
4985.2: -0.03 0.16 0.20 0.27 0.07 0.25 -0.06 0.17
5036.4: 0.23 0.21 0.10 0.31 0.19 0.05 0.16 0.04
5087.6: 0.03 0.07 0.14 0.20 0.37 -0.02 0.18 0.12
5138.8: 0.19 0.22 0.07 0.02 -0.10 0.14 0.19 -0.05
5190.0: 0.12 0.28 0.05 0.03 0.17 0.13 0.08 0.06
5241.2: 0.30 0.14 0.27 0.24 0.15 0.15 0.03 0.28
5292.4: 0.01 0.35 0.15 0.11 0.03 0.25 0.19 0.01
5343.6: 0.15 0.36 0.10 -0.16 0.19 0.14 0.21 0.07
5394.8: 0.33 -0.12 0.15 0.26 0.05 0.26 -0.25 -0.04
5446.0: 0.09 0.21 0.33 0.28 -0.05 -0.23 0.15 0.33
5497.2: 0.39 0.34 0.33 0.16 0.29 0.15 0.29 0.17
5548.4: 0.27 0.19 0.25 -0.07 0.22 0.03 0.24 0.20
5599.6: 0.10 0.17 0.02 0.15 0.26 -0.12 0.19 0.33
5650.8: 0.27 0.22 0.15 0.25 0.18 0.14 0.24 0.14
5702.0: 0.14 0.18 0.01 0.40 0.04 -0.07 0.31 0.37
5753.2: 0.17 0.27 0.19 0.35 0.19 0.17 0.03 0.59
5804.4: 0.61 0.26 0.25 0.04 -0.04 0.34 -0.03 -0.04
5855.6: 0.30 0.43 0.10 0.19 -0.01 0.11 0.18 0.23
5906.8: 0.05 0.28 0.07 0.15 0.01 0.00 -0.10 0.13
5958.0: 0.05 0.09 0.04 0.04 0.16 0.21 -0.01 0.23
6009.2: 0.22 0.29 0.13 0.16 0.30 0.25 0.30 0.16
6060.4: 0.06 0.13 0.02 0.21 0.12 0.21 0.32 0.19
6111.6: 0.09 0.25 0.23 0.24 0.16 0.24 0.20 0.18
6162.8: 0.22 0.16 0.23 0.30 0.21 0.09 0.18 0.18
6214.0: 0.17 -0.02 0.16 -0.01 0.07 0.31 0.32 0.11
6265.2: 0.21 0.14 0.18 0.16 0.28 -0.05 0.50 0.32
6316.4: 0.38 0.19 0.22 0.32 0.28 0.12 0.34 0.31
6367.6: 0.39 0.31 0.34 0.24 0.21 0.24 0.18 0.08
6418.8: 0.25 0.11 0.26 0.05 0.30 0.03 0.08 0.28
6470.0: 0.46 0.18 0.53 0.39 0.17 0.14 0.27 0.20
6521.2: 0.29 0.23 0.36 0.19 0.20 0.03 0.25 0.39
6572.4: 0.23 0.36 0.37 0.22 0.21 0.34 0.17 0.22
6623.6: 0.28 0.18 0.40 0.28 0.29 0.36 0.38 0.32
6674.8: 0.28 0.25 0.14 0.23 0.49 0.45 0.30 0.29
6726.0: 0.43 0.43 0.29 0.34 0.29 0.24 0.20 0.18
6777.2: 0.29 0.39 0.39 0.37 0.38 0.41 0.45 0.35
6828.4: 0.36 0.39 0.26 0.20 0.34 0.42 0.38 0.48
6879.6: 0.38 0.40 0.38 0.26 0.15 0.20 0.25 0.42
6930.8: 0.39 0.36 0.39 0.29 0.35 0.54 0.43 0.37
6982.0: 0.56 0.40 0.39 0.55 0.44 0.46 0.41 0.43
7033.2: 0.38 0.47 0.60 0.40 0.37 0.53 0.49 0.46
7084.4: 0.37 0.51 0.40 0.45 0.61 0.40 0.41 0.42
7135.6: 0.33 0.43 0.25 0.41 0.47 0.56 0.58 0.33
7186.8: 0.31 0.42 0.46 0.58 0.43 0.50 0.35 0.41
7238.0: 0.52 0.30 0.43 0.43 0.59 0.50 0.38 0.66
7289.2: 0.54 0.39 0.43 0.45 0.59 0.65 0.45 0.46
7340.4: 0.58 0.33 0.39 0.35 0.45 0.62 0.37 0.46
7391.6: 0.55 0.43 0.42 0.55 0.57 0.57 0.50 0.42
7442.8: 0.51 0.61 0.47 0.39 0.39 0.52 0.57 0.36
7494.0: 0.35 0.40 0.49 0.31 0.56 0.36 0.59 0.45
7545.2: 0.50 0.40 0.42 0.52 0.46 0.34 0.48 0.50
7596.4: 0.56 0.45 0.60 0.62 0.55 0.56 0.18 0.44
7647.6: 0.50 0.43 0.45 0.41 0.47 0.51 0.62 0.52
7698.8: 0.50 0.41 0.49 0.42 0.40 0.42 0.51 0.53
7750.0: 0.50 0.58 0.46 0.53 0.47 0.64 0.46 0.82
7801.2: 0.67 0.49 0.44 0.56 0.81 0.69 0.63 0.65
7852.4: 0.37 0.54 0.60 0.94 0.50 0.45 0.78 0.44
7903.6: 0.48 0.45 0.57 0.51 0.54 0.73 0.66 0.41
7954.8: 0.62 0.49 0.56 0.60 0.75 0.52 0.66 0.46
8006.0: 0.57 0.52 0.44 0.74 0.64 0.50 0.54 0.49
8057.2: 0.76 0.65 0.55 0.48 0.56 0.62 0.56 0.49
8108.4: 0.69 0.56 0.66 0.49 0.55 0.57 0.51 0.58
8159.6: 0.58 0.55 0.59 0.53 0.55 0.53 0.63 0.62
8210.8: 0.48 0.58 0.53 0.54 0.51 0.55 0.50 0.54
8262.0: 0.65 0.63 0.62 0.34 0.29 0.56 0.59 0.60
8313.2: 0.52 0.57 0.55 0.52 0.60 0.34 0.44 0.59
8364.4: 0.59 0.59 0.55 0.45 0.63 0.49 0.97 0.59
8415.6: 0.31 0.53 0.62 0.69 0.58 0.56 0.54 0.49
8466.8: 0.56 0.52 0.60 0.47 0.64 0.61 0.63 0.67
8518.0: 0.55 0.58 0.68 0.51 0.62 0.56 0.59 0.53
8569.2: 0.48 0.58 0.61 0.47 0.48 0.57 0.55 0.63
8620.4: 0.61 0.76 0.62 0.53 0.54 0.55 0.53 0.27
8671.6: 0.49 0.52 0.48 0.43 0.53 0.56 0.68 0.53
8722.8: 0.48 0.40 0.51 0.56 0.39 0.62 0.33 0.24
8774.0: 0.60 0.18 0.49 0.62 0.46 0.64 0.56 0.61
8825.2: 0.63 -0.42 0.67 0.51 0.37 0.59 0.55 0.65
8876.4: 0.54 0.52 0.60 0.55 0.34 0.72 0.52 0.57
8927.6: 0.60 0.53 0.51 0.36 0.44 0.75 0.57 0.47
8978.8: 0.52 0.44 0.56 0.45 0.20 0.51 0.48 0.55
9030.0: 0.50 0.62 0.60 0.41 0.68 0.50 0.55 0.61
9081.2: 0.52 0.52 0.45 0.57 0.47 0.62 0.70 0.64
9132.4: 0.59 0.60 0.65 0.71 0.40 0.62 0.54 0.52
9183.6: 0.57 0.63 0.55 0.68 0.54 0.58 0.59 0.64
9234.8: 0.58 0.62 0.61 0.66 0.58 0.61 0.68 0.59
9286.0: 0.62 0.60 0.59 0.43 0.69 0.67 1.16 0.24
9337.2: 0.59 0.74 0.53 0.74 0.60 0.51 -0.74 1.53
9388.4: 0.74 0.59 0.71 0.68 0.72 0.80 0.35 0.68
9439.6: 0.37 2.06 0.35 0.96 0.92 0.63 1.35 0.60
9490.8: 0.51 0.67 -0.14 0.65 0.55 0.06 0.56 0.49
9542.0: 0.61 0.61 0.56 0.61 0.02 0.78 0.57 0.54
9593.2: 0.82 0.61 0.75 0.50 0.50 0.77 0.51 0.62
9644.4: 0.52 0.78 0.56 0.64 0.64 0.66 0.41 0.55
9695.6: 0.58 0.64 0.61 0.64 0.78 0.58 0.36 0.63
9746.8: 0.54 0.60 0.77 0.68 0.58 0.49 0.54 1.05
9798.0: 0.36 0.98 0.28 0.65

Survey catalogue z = 0.740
